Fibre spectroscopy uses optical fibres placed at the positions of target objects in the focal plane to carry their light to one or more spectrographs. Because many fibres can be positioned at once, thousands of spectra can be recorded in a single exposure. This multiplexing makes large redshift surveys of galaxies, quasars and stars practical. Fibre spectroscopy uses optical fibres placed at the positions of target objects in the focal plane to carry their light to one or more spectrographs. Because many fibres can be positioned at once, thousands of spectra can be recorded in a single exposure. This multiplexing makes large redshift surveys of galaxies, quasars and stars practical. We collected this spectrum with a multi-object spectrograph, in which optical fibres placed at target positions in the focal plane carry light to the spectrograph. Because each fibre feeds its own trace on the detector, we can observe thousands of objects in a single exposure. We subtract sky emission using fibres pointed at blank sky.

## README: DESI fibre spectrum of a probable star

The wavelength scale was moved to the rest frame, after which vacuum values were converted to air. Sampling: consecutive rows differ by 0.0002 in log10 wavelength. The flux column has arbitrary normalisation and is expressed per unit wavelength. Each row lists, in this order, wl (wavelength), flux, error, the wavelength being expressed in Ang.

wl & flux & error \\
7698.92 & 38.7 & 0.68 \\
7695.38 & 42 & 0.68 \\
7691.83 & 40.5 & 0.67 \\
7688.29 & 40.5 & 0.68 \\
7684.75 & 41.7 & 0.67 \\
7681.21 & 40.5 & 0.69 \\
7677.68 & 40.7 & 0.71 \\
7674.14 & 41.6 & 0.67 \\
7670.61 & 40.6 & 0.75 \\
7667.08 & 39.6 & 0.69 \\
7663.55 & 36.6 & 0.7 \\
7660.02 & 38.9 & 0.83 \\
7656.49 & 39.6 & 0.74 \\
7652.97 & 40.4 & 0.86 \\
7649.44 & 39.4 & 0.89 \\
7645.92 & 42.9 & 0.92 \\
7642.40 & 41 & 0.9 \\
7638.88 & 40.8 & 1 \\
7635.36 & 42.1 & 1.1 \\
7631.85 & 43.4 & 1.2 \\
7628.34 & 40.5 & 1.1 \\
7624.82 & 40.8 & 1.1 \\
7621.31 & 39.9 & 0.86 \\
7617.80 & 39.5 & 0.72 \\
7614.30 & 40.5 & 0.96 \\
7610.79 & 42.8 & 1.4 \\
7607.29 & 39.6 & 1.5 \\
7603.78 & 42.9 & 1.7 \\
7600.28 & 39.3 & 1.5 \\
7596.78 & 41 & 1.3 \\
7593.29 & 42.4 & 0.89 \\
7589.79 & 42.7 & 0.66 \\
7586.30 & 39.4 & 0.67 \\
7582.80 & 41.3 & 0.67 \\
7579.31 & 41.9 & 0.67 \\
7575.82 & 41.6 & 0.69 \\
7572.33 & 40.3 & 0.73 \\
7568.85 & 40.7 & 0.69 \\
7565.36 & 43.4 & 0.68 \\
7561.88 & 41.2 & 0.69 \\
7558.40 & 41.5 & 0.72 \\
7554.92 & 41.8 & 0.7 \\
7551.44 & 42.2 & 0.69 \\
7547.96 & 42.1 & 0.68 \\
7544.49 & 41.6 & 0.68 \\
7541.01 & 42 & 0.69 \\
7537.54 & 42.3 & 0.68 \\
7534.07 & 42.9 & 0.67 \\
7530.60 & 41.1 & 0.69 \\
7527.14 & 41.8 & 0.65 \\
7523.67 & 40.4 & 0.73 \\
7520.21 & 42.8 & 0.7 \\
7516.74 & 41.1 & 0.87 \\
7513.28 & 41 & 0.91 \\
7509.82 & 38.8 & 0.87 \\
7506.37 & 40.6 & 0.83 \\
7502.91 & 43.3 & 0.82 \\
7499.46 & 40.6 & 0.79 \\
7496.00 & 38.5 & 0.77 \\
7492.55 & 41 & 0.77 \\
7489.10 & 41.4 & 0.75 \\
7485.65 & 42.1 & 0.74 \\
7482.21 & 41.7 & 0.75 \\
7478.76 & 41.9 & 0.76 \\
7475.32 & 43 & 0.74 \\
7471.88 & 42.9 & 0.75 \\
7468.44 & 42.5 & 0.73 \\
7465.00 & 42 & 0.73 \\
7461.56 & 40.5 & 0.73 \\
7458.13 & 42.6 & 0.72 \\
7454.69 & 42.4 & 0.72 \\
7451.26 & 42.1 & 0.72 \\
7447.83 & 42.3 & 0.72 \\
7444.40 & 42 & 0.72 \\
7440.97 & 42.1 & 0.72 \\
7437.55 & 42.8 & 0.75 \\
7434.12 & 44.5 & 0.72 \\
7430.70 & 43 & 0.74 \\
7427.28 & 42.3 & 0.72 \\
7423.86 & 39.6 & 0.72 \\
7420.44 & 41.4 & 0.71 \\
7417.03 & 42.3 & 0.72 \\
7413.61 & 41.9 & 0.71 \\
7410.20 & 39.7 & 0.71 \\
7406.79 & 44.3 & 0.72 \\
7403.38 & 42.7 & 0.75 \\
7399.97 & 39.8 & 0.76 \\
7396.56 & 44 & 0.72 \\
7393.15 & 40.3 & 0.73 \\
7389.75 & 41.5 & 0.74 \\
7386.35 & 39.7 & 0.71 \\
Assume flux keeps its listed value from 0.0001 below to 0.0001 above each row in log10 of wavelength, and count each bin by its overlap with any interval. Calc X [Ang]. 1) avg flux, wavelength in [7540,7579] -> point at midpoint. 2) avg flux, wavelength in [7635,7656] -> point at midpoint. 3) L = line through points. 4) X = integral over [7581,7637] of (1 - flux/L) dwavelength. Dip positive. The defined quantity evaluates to 0.2 Ang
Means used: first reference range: 41.7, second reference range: 40.9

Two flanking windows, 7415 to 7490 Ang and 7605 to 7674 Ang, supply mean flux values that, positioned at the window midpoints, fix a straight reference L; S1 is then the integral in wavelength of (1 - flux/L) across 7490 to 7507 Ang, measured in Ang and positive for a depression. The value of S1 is 0.4 Ang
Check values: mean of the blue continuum 42.2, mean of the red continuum 40.5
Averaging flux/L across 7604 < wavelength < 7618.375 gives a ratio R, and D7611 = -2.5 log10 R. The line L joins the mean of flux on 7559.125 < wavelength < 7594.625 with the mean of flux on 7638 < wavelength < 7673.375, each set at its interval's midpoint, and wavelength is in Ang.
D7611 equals 0.00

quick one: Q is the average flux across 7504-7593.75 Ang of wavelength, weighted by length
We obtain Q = 41.5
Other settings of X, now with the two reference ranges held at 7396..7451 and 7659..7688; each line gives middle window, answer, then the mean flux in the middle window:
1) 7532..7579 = -0.87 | 41.8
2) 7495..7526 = 0.41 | 40.9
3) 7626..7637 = -0.41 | 41.9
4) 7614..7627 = 0.12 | 40.1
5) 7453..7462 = -0.04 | 42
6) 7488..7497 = 0.26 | 40.4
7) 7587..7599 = -0.28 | 41.7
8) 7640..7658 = -0.18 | 40.7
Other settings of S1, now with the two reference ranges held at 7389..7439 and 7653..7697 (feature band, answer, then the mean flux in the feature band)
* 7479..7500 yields 0.27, 41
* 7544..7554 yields -0.22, 42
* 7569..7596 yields -0.30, 41.3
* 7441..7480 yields -0.47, 42.2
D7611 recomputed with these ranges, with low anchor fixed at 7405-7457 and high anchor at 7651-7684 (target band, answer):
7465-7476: -0.02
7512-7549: -0.01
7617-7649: -0.03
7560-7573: -0.02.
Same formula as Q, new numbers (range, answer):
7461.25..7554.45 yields 41.6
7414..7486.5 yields 42.2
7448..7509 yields 41.7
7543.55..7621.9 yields 41.3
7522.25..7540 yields 41.7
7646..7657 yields 40.3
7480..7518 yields 40.9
